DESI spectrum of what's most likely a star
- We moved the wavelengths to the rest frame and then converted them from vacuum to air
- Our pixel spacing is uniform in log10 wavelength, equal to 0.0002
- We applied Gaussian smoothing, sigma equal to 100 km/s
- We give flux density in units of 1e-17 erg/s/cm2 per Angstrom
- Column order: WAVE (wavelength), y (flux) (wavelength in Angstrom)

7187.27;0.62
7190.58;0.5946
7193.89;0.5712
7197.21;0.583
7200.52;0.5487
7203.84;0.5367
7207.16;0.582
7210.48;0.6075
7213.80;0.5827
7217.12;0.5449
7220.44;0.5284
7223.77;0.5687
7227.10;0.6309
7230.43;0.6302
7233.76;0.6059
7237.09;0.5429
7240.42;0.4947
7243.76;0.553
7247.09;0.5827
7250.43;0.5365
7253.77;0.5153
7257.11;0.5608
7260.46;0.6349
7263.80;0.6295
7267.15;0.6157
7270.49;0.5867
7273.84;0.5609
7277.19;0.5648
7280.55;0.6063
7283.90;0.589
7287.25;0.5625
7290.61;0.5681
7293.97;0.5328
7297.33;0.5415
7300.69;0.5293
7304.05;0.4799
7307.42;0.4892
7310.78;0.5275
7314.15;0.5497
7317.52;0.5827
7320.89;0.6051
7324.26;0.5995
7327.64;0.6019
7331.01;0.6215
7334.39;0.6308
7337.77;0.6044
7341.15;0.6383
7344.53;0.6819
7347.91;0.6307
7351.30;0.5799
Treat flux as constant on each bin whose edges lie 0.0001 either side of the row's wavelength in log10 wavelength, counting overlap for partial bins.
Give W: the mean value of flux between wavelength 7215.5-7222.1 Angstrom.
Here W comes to 0.537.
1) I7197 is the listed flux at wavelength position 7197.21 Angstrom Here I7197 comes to 0.583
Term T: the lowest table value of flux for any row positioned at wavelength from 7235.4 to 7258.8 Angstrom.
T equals 0.4947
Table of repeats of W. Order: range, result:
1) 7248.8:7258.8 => 0.537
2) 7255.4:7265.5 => 0.608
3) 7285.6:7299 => 0.551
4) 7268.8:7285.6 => 0.582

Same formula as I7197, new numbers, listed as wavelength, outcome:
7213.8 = 0.5827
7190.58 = 0.5946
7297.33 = 0.5415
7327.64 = 0.6019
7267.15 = 0.6157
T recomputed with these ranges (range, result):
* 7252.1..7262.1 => 0.5153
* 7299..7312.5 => 0.4799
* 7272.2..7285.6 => 0.5609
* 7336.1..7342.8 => 0.6044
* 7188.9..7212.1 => 0.5367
